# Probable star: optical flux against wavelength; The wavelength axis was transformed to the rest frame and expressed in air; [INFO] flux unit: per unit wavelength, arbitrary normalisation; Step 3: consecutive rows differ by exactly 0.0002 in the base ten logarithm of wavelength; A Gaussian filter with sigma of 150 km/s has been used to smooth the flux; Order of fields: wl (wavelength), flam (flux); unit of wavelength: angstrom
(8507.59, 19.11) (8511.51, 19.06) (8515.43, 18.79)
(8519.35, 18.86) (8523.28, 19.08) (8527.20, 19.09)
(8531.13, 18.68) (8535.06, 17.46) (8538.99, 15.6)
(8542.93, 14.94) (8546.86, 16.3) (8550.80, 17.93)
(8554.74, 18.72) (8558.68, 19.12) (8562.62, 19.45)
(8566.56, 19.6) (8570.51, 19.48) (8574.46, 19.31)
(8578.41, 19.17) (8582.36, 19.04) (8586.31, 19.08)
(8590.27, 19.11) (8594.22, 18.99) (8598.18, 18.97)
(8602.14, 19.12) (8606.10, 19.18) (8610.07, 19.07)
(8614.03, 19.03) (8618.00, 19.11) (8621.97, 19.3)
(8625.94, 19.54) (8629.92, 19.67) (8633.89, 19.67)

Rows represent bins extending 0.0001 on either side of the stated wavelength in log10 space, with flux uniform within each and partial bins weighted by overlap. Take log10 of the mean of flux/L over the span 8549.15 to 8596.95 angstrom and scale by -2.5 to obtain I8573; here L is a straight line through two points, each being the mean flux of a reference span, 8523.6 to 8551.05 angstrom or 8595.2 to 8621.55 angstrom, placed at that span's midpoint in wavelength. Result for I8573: -0.05 mag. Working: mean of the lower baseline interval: 17.2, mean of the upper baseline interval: 19.1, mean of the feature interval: 19.1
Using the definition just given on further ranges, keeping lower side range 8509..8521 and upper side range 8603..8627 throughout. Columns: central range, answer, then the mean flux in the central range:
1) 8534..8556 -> 0.14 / 16.7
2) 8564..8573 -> -0.03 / 19.5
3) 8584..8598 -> 0.00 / 19.1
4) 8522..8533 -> 0.00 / 19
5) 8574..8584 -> 0.00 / 19.2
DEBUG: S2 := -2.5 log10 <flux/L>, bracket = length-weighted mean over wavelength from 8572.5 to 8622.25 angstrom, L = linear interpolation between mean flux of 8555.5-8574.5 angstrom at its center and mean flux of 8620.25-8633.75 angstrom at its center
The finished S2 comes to 0.02 mag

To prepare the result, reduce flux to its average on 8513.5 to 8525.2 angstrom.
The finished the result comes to 18.9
